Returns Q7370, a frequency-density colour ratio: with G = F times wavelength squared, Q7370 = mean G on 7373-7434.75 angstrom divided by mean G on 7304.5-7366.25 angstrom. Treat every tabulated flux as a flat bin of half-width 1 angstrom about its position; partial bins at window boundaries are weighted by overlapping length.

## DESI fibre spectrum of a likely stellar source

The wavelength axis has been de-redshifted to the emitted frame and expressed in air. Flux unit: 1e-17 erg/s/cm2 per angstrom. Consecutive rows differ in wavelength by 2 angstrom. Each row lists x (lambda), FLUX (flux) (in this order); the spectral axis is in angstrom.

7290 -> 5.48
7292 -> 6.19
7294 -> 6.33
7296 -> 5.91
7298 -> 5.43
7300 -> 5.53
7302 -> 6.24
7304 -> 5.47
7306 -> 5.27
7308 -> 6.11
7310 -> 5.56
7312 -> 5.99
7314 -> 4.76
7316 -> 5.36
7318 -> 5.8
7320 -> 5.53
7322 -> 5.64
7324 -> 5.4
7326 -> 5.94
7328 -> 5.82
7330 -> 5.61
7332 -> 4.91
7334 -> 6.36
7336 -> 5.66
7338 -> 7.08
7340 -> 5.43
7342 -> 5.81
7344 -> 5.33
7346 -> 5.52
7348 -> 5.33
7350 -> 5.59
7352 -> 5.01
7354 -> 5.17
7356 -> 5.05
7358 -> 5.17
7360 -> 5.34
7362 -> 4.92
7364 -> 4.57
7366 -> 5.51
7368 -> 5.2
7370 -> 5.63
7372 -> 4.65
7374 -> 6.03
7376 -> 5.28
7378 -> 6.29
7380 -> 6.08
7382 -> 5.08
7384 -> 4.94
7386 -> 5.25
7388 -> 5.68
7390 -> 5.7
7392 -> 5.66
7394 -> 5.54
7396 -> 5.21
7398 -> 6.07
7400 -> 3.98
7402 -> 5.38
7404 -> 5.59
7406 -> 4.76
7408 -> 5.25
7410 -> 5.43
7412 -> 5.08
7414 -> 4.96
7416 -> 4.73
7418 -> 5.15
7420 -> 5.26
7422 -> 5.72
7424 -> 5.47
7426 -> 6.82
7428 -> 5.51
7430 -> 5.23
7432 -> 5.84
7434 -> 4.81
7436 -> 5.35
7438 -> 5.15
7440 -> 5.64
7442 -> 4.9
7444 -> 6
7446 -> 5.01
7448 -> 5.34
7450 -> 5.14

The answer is 1.0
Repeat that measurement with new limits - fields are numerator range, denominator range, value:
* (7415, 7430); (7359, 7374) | 1.08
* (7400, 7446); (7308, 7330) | 0.98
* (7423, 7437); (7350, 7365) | 1.12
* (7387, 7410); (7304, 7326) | 0.98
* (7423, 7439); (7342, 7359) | 1.06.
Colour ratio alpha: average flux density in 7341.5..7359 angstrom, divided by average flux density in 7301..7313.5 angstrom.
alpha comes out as 0.93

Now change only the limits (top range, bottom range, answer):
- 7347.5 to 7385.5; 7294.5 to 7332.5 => 0.95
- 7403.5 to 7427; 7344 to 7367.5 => 1.03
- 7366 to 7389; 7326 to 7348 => 0.95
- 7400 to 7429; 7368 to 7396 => 0.97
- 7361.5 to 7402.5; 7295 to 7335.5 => 0.95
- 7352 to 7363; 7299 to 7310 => 0.90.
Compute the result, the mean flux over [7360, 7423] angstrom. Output 5.31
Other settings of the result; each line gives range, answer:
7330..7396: 5.46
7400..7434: 5.33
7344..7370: 5.22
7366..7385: 5.47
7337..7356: 5.56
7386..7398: 5.58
